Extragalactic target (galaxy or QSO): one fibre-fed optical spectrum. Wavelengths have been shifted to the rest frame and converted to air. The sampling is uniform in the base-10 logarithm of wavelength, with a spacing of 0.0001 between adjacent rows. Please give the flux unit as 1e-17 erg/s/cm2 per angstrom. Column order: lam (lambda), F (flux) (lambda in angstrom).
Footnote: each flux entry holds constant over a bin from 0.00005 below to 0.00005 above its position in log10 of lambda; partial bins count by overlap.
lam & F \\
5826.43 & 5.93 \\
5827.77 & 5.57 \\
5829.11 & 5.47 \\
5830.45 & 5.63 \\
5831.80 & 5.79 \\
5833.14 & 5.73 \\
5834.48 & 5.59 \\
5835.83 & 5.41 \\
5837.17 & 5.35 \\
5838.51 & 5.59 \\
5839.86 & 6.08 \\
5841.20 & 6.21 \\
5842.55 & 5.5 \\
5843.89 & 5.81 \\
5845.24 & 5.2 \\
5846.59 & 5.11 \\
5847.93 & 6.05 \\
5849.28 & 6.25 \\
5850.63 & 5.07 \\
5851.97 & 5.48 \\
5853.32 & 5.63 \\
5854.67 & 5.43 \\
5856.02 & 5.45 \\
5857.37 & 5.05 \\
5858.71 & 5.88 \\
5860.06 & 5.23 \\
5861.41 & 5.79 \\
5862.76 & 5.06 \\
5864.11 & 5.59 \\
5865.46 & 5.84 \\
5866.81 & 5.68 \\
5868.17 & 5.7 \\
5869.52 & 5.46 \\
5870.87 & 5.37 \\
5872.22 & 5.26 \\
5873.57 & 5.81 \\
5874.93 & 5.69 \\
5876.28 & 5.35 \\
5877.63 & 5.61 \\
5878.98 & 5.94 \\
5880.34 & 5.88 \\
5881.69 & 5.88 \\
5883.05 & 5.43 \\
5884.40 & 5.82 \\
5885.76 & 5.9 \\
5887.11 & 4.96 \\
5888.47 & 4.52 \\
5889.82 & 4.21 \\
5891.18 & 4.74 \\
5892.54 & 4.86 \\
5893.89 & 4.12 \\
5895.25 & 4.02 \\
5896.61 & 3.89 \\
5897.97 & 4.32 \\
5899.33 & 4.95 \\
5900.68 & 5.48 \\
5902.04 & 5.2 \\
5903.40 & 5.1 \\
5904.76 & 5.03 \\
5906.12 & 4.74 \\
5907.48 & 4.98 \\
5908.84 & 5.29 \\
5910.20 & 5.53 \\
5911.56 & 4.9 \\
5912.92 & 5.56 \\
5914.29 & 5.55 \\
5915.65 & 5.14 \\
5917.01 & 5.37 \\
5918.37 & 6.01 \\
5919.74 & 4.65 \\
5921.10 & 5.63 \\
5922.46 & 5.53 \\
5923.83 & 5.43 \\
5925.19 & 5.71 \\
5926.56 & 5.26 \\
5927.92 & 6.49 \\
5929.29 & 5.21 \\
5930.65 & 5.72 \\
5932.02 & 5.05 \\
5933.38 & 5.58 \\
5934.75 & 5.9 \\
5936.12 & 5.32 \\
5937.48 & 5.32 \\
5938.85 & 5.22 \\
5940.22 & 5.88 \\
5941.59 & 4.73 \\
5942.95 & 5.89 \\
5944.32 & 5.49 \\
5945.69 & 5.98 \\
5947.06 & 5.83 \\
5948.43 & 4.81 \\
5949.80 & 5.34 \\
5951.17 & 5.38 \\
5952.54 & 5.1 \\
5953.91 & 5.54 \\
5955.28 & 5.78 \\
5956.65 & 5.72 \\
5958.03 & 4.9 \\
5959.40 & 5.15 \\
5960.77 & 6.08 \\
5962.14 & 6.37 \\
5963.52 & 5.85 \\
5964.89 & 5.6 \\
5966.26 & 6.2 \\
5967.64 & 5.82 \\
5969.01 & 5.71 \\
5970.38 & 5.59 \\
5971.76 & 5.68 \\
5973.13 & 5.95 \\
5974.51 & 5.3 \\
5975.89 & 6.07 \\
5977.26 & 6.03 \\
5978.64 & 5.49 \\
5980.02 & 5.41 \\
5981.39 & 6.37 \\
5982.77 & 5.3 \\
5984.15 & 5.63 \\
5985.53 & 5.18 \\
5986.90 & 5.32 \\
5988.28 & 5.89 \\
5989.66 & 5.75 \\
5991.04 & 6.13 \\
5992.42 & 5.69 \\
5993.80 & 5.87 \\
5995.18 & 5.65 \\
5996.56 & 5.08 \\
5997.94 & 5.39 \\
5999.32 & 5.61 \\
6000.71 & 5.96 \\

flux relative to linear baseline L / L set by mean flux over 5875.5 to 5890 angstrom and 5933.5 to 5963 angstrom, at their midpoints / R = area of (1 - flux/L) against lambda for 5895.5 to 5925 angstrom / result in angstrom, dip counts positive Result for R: 1.8 angstrom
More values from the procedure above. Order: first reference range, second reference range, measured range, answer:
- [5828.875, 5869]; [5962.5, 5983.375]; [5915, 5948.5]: 1.2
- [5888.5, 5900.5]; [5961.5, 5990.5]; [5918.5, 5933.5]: -1.7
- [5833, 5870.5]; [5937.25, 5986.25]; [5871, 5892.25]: 0.7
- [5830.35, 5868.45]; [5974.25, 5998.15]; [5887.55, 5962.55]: 4.9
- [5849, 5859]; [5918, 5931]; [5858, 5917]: 3.0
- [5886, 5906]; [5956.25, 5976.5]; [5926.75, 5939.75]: -0.7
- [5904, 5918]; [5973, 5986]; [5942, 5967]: -0.4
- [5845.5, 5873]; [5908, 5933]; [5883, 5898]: 2.1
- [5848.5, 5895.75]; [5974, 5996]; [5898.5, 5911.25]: 0.8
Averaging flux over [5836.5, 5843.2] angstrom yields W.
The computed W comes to 5.75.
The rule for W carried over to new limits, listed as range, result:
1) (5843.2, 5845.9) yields 5.51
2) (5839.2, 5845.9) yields 5.76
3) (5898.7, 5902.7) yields 5.22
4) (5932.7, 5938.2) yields 5.53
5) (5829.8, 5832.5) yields 5.7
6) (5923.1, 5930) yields 5.62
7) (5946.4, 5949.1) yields 5.32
